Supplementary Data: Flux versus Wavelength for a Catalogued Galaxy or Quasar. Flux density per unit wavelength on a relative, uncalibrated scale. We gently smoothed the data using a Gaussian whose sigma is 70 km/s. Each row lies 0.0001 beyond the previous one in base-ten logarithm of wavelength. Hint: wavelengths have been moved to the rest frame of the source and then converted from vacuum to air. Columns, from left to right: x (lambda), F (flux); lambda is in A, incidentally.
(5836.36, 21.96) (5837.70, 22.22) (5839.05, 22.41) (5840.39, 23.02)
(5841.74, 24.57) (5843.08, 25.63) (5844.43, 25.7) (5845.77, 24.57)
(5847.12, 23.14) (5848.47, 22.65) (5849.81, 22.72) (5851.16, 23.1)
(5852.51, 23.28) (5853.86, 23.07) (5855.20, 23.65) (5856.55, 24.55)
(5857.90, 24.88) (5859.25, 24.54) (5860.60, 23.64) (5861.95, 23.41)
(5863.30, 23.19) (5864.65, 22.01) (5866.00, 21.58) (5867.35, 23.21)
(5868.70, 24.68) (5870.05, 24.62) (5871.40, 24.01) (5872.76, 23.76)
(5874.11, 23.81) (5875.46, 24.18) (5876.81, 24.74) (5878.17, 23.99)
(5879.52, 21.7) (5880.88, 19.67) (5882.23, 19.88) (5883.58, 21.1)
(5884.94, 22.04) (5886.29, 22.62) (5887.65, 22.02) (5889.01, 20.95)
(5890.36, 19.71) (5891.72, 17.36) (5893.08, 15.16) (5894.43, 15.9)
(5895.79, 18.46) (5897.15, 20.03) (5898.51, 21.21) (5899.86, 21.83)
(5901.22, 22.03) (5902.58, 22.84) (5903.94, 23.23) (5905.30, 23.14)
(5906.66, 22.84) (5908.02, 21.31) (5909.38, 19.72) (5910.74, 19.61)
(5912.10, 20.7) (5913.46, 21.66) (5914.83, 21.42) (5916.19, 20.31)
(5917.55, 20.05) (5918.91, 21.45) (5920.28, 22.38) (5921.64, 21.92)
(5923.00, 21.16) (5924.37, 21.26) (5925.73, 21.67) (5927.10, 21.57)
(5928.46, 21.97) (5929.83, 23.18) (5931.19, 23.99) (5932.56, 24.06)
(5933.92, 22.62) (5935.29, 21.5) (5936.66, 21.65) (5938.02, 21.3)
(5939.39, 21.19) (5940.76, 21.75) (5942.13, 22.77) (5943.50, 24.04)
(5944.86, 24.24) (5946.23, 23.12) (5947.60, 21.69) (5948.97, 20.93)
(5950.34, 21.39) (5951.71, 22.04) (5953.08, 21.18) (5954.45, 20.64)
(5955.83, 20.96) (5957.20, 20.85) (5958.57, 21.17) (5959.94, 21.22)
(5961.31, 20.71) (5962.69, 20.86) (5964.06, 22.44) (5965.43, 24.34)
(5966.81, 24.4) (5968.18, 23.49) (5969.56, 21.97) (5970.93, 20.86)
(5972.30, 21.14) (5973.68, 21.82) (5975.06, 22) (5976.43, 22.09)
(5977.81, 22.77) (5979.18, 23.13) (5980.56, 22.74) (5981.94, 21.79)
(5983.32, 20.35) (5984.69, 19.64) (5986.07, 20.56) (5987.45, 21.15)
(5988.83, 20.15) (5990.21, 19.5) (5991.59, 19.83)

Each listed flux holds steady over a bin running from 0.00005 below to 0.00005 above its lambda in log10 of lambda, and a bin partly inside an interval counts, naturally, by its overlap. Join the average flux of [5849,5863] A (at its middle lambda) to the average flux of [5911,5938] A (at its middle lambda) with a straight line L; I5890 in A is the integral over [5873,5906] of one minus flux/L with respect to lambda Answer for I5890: 2.26 A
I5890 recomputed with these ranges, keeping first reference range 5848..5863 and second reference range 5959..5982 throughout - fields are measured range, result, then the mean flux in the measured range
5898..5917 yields 1.2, 21.6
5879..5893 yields 1.7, 20.4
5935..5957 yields 0.6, 21.9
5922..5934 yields 0.2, 22.4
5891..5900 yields 1.8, 18.4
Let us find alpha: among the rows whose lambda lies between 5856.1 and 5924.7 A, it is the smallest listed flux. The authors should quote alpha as 15.16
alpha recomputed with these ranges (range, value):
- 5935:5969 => 20.64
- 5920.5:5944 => 21.16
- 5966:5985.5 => 19.64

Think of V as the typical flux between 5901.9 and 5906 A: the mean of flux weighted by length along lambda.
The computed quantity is 23.1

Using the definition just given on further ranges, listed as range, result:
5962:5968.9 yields 23.1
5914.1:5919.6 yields 20.8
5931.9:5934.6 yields 23.4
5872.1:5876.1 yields 23.9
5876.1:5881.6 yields 22.5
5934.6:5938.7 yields 21.5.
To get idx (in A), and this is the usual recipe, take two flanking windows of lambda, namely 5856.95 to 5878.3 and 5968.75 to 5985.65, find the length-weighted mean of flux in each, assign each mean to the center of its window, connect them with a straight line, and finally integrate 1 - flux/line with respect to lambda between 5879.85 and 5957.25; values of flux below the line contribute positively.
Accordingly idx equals 4.9 A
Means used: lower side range 23.8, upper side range 21.7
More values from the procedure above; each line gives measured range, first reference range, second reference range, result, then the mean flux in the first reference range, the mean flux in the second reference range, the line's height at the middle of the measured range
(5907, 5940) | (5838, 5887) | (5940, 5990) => 1.2 A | 23.3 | 21.8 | 22.4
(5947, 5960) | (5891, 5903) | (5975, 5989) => -0.3 A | 19.4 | 21.5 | 20.8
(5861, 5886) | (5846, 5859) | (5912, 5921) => -0.1 A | 23.5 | 21.2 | 22.7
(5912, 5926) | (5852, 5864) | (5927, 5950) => 0.9 A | 23.8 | 22.5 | 22.8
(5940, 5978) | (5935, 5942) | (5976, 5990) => -1.0 A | 21.6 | 21.4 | 21.5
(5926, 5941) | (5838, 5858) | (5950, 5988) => 0.0 A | 23.7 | 21.7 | 22.3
